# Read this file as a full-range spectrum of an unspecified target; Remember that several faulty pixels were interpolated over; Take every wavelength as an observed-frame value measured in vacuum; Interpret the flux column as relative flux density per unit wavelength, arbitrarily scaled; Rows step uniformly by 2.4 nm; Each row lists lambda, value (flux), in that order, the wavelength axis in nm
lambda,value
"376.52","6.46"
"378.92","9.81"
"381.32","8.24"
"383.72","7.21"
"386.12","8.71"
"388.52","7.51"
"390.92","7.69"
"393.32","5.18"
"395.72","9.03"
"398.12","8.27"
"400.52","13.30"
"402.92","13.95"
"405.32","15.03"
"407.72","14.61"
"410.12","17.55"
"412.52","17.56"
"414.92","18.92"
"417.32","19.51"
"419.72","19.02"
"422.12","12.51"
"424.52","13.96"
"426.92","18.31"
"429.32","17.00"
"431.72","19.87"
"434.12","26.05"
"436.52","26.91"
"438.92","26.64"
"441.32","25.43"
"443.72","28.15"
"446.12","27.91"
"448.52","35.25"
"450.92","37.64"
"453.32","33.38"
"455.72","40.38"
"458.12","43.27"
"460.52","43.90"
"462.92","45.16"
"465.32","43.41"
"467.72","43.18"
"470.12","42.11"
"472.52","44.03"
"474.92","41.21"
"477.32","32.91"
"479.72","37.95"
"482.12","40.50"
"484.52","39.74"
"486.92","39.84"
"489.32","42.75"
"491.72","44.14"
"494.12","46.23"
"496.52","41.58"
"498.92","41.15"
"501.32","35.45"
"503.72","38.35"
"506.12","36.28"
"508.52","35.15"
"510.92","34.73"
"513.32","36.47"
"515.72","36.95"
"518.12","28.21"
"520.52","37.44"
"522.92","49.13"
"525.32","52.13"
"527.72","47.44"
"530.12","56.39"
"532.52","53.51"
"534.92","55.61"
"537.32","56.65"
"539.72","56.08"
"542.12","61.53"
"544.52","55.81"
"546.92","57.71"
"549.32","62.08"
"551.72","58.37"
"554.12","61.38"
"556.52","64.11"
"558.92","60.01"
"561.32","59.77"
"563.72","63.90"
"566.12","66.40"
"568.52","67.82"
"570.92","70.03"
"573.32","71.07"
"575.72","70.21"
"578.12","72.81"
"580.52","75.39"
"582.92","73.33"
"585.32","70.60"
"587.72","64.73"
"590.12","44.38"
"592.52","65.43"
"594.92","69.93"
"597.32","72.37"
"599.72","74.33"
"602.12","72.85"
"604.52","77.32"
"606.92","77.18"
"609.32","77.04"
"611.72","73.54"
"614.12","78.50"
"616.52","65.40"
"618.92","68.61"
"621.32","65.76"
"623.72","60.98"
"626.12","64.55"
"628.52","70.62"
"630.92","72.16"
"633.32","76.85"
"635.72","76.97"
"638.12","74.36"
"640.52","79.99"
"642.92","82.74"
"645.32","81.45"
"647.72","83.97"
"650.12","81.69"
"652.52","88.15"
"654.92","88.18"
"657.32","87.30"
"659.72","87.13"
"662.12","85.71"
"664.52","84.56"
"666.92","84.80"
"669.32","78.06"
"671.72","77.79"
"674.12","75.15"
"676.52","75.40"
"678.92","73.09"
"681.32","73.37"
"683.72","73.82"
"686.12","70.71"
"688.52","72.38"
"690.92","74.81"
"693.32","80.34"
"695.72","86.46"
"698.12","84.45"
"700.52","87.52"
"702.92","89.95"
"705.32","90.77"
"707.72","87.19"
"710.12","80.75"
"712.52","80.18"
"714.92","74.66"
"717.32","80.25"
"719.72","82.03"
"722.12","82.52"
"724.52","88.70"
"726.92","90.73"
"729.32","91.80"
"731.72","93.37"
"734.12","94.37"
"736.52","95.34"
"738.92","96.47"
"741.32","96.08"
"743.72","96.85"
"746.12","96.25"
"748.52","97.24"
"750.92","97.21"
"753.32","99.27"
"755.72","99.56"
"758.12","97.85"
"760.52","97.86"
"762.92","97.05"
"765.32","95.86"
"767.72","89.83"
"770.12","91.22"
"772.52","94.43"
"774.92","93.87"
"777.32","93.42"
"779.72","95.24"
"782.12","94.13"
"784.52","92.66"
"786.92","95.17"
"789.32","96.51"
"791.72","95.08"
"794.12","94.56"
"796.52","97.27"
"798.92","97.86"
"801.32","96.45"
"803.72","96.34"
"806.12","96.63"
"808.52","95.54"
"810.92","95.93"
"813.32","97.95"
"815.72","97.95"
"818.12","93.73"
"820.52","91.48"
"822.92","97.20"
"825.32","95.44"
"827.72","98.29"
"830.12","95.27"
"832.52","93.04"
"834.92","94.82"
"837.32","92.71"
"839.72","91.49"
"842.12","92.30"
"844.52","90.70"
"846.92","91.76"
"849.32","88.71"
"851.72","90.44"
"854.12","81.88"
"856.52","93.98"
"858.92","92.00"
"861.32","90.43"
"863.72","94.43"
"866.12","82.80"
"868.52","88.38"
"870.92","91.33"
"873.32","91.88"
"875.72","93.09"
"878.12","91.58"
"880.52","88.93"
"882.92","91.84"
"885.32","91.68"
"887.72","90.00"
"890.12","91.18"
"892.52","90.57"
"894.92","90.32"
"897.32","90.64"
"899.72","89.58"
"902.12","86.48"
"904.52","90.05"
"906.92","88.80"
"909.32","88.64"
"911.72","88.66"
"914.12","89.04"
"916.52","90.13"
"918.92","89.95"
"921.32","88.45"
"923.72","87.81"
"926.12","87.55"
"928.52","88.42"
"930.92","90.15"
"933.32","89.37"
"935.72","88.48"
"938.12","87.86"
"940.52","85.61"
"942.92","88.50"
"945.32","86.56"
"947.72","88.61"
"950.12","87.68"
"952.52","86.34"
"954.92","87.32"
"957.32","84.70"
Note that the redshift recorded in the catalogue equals 0.00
